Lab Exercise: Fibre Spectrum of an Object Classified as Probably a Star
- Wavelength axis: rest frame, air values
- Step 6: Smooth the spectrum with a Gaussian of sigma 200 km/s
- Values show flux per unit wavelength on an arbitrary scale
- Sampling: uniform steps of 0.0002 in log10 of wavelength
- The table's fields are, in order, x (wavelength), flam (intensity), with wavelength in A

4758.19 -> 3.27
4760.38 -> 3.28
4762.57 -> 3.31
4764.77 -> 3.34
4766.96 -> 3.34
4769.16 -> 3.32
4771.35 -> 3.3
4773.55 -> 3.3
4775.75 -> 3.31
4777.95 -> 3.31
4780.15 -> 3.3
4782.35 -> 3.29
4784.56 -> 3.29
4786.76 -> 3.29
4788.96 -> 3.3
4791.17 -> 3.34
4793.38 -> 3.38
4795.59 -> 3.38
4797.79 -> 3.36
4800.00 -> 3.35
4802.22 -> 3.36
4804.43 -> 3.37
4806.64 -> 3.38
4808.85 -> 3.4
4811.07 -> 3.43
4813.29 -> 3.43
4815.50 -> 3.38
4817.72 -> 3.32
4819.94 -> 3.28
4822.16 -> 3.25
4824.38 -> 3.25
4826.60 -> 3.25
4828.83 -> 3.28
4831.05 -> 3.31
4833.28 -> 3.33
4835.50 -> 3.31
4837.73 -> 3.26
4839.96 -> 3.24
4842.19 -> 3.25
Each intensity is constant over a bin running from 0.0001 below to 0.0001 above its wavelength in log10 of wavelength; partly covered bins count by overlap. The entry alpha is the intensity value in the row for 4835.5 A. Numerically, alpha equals 3.31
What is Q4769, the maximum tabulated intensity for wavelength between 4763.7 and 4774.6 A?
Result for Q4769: 3.34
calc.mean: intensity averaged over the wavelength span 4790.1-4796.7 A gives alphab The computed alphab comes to 3.37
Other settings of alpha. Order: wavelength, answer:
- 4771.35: 3.3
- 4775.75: 3.31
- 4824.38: 3.25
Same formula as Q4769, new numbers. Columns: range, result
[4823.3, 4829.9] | 3.28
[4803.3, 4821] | 3.43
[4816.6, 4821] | 3.32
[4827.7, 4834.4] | 3.33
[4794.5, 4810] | 3.4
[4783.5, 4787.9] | 3.29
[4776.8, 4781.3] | 3.31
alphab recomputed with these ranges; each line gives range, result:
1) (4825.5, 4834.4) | 3.29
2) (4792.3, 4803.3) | 3.37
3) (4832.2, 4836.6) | 3.32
